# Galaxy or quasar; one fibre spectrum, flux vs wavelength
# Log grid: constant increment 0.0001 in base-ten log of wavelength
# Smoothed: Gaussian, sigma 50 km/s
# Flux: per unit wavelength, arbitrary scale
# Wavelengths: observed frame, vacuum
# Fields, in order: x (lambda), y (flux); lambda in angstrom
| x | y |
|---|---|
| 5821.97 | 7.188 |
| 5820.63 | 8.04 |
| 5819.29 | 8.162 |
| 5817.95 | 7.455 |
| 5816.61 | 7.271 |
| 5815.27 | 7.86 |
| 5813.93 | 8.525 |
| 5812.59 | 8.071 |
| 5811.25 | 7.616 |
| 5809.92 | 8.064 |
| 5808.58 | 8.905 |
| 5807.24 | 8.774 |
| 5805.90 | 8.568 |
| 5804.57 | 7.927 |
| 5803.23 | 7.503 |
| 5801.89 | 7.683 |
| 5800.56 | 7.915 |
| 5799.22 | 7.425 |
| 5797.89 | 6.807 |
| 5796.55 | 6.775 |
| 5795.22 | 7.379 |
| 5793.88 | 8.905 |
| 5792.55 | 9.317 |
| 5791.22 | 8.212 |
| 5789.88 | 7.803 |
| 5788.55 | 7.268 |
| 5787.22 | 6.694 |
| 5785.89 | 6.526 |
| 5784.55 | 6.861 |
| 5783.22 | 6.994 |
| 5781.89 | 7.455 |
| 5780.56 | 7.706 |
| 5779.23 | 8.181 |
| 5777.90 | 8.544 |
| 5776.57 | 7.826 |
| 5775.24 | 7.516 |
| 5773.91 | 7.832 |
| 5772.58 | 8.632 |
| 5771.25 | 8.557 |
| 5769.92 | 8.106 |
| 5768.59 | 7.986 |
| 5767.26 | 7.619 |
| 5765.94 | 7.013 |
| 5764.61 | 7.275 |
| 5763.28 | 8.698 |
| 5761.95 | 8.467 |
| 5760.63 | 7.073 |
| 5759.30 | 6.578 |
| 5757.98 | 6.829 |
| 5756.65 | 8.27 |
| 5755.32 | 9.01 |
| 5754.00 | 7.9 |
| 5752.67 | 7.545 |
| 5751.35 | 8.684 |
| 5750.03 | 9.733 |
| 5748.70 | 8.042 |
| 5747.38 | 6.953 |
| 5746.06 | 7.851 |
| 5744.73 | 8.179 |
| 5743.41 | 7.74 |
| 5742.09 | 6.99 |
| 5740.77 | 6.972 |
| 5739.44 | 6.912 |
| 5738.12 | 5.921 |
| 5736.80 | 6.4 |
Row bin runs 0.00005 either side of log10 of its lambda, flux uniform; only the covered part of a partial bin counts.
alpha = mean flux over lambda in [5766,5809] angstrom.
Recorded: 7.8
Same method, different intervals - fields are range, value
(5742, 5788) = 7.78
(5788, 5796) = 8.14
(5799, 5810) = 8.11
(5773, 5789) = 7.47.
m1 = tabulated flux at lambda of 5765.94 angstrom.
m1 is 7.013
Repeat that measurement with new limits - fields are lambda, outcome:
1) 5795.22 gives 7.379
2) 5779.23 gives 8.181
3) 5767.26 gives 7.619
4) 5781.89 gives 7.455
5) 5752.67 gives 7.545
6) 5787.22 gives 6.694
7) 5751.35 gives 8.684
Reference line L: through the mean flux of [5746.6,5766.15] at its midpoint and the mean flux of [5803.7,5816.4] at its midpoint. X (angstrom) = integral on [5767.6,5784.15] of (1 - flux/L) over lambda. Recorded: 0.17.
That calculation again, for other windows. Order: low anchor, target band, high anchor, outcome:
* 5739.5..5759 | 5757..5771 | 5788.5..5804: 0.4 angstrom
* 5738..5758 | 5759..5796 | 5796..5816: 0.4 angstrom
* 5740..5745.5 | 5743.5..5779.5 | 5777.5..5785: -2.0 angstrom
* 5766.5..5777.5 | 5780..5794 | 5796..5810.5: 0.7 angstrom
